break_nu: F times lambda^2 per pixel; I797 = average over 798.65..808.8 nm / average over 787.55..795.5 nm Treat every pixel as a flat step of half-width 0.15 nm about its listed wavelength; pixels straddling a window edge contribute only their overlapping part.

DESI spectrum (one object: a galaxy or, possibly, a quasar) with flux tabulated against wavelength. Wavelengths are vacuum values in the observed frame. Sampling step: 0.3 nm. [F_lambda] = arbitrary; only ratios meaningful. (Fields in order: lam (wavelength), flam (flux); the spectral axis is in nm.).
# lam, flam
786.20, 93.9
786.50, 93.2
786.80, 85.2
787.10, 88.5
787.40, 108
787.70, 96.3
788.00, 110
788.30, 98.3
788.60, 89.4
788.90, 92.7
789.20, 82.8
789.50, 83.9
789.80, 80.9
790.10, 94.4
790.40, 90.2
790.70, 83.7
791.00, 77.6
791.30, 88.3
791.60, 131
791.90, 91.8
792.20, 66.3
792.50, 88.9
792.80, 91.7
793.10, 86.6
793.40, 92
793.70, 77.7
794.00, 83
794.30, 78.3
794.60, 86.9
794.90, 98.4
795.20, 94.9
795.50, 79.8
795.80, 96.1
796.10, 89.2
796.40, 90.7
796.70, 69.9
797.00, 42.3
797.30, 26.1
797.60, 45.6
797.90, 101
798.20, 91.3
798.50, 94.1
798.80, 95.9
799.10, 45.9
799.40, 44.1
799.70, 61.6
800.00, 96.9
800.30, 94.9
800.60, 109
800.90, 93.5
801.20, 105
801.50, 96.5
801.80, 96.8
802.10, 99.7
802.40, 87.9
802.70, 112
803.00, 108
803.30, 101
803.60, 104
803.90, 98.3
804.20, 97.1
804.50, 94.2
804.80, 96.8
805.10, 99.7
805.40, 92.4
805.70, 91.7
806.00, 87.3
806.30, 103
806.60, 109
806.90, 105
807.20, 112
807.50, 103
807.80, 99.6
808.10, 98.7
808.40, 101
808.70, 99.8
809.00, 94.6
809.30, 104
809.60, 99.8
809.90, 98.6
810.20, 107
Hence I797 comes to 1.1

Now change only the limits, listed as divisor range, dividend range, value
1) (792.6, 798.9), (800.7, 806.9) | 1.24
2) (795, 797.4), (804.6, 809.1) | 1.36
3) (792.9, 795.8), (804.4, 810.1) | 1.18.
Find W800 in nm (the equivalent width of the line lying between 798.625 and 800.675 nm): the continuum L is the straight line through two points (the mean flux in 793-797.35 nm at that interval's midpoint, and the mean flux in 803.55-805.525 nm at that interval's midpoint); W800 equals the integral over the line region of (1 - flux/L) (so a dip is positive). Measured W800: 0.26 nm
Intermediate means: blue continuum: 80.6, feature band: 77.4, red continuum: 97.2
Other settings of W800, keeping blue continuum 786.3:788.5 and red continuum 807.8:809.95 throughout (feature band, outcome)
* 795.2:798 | 0.74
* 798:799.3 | 0.23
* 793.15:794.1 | 0.13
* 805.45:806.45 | 0.05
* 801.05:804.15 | -0.06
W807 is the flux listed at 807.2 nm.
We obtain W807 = 112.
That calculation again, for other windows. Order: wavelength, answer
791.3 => 88.3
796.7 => 69.9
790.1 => 94.4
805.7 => 91.7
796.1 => 89.2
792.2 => 66.3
